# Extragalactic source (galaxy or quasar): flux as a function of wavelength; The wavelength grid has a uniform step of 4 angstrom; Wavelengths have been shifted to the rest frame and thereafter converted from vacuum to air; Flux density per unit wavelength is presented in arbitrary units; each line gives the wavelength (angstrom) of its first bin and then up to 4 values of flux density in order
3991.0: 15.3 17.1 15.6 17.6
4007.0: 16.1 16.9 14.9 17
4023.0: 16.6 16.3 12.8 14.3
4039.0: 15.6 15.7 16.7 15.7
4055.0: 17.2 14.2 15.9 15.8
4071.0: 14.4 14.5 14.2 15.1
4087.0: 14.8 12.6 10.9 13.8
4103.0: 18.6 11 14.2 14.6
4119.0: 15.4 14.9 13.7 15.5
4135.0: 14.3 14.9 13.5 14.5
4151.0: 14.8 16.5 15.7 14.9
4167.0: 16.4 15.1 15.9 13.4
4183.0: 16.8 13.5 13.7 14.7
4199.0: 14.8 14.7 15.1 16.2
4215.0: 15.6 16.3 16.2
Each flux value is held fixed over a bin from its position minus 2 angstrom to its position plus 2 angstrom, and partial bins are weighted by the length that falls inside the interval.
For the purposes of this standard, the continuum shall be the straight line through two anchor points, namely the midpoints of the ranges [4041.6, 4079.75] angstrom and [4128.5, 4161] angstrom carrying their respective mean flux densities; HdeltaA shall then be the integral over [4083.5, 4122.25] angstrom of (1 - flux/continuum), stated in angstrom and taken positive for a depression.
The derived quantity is 2.9 angstrom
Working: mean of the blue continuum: 15.5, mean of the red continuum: 14.9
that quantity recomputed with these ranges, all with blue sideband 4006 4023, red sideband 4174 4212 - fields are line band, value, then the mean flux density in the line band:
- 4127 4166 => 0.7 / 14.9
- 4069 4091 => 1.8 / 14.4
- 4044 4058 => -0.3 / 16.3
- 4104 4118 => 1.5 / 13.8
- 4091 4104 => 1.5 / 13.8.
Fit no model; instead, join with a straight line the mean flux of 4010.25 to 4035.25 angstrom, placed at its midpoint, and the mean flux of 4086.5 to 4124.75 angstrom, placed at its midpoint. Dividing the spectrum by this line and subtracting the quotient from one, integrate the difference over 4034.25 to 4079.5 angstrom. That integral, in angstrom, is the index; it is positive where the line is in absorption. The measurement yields -1.45 angstrom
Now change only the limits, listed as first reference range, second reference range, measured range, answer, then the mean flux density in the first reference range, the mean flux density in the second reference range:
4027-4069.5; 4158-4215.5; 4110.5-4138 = 0.98 angstrom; 15.4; 15.1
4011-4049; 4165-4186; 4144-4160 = 0.22 angstrom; 15.6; 15.4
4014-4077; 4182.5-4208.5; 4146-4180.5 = -1.11 angstrom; 15.5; 14.6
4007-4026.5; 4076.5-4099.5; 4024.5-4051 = 0.34 angstrom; 16.3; 13.6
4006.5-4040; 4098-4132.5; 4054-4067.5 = -0.41 angstrom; 15.6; 14.6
